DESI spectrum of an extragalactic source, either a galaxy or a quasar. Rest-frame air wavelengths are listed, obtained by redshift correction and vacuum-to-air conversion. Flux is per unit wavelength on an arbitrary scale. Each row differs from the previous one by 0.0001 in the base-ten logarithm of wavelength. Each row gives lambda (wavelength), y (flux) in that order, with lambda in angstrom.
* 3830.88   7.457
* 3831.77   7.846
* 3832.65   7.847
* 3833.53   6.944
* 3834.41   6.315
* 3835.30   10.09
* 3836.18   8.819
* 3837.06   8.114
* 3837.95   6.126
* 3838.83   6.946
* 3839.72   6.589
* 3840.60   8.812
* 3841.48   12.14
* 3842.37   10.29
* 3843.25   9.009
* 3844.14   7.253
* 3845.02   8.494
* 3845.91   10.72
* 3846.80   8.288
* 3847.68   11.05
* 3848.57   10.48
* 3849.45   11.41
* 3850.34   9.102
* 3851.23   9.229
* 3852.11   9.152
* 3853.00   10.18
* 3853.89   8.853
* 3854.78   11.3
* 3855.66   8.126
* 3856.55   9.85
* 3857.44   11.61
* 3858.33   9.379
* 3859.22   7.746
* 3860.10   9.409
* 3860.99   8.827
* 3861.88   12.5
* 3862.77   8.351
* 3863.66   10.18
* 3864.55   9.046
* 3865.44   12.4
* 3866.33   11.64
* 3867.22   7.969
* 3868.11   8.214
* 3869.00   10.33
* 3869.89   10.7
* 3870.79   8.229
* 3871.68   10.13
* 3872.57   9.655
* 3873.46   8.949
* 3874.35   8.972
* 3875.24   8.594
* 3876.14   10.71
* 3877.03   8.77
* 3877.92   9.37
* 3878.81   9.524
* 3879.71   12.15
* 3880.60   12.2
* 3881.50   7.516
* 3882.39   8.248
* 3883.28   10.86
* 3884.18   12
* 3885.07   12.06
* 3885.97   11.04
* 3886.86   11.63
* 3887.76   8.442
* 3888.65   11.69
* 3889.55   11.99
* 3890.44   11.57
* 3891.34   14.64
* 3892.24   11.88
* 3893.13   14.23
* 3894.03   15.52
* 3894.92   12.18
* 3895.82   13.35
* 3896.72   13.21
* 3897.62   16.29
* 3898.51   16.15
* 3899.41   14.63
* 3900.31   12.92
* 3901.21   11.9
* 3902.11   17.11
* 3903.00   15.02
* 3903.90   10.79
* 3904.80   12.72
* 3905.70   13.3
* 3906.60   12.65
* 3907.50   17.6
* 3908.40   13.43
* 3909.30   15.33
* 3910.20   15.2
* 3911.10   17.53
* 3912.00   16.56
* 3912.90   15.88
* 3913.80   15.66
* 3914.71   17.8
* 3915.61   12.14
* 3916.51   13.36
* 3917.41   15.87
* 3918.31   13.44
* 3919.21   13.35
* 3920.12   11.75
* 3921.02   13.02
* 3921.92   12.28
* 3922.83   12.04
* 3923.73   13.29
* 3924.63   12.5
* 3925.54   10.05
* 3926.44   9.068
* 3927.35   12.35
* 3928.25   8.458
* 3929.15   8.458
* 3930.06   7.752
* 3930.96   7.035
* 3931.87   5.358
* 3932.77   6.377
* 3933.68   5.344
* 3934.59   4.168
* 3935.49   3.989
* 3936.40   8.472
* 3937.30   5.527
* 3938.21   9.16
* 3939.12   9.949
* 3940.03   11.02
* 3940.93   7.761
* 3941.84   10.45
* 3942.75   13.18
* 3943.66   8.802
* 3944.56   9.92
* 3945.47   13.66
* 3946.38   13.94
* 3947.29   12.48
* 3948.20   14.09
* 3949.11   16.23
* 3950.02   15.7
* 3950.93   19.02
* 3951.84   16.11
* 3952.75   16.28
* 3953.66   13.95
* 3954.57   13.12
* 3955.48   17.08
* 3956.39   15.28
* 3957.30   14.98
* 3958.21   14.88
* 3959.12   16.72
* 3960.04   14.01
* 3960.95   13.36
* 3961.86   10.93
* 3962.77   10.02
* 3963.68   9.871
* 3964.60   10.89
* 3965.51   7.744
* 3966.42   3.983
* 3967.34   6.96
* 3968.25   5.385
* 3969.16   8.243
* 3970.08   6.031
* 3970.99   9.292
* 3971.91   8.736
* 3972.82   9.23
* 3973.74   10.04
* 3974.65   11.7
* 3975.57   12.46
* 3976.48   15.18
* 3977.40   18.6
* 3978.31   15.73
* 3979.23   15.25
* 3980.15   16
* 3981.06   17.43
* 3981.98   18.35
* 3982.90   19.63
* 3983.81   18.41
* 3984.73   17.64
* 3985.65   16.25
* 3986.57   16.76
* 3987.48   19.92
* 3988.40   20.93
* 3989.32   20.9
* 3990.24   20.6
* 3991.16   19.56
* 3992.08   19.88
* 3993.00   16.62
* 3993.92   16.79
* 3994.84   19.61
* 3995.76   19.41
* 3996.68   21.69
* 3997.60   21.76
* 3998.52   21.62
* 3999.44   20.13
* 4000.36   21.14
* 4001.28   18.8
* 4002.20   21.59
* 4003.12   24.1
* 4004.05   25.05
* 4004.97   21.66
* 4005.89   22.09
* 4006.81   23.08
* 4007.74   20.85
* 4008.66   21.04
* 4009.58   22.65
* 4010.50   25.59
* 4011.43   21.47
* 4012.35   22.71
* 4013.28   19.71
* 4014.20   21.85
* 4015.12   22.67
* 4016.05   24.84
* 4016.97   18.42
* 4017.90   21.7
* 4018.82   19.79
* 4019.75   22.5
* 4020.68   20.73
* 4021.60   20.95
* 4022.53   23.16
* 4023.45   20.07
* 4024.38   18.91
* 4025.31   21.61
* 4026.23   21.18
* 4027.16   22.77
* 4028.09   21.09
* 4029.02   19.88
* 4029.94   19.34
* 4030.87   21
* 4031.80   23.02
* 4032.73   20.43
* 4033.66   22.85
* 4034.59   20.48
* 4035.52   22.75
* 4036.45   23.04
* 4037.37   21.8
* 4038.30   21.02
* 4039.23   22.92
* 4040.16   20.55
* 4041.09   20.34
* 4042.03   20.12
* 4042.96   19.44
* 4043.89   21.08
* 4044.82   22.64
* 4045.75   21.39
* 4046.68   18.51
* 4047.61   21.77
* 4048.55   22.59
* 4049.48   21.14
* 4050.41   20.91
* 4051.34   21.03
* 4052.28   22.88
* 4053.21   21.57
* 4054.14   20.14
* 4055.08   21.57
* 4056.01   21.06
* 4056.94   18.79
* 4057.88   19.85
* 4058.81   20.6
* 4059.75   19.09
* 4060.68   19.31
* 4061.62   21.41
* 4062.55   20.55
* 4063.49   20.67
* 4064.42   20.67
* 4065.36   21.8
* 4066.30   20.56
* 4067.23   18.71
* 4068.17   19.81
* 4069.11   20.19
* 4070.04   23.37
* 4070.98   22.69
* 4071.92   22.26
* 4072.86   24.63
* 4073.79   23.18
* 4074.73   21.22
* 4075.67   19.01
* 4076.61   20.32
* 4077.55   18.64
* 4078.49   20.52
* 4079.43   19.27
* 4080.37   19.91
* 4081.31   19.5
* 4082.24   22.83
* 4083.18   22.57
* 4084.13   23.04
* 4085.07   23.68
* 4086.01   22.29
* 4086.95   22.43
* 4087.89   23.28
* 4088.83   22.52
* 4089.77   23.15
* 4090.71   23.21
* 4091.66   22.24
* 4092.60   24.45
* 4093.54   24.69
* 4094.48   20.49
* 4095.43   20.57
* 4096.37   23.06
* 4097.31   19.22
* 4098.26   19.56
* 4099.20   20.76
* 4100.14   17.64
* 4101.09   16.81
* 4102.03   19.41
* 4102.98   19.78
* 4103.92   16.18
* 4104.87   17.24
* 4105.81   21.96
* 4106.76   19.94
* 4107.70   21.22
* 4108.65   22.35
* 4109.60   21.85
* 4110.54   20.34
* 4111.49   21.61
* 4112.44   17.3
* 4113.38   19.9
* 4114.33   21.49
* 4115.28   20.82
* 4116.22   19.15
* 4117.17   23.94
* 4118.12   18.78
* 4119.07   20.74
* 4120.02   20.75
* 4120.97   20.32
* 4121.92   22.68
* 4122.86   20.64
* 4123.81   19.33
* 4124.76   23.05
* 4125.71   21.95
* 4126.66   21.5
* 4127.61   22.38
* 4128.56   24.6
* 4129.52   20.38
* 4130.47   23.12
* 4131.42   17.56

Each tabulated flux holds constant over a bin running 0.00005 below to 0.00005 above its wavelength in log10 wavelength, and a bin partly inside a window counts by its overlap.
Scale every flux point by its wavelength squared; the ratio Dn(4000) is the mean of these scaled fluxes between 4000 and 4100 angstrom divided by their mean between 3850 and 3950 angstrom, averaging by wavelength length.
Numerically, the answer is 2.05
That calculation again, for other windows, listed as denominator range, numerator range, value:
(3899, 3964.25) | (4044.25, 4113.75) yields 1.82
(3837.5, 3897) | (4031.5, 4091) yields 2.31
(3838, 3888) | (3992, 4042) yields 2.37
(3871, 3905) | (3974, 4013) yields 1.75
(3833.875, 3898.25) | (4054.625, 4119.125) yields 2.29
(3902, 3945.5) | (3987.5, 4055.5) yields 1.94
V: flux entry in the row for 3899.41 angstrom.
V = 14.63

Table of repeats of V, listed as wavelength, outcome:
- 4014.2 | 21.85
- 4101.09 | 16.81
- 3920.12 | 11.75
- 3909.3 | 15.33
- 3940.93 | 7.761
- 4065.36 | 21.8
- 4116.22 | 19.15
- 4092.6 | 24.45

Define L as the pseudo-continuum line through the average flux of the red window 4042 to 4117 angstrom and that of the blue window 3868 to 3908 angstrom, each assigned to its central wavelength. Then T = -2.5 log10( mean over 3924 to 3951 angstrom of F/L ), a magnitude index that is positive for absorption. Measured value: 0.39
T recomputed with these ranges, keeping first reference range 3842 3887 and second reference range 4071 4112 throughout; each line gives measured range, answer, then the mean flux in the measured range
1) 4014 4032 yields -0.197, 21.2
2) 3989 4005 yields -0.243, 20.6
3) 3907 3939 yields 0.108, 11.4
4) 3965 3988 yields 0.190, 13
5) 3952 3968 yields 0.178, 12.3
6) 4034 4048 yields -0.141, 21.2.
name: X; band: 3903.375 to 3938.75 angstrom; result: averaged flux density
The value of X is 11.5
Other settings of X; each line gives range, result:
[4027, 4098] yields 21.3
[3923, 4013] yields 14.5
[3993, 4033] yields 21.3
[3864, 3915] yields 12.2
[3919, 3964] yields 11.5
